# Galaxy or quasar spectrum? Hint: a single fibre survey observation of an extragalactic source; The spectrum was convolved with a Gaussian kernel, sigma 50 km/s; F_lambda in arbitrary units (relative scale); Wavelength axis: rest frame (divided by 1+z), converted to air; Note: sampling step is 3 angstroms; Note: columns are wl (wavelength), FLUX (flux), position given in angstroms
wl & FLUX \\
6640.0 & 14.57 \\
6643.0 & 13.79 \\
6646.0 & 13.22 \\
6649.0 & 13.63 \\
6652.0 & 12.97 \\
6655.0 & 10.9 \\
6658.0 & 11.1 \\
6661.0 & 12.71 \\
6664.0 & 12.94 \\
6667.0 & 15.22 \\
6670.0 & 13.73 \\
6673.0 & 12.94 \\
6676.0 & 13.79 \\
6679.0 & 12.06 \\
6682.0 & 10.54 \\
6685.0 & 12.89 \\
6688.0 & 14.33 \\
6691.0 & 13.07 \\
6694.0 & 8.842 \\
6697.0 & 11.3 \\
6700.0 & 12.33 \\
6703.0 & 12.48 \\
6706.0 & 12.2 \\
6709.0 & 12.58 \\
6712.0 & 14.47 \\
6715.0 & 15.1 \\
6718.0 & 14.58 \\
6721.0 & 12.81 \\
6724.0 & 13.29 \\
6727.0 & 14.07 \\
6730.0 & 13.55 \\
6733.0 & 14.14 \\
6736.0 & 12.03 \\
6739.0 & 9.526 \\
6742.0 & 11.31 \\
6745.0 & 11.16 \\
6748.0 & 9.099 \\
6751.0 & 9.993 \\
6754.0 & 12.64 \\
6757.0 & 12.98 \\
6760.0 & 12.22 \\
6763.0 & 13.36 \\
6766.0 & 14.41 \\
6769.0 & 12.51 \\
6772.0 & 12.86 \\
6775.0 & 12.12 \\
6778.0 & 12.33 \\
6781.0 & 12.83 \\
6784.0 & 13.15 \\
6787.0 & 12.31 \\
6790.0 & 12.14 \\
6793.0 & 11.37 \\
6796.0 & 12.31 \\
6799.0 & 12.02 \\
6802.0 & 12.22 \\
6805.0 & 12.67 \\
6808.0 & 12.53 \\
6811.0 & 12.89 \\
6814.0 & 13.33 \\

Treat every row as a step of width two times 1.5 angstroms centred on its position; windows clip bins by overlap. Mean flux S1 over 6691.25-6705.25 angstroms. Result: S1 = 11.5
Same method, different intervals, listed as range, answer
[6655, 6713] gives 12.5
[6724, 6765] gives 12.1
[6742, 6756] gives 10.9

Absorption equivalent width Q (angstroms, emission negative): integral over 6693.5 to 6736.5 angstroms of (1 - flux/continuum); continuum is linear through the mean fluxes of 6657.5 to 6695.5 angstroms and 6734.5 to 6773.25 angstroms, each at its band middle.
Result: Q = -2.8 angstroms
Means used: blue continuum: 12.7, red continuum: 11.8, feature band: 13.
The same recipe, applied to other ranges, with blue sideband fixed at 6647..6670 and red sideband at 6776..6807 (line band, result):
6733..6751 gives 2.39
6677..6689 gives 0.30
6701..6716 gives -0.73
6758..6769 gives -0.67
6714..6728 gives -1.46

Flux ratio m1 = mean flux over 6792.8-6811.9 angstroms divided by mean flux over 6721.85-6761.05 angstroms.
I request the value 1.0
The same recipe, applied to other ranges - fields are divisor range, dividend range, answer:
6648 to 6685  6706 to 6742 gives 1.04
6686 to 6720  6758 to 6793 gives 0.99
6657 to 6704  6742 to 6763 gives 0.92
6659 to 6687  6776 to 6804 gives 0.95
